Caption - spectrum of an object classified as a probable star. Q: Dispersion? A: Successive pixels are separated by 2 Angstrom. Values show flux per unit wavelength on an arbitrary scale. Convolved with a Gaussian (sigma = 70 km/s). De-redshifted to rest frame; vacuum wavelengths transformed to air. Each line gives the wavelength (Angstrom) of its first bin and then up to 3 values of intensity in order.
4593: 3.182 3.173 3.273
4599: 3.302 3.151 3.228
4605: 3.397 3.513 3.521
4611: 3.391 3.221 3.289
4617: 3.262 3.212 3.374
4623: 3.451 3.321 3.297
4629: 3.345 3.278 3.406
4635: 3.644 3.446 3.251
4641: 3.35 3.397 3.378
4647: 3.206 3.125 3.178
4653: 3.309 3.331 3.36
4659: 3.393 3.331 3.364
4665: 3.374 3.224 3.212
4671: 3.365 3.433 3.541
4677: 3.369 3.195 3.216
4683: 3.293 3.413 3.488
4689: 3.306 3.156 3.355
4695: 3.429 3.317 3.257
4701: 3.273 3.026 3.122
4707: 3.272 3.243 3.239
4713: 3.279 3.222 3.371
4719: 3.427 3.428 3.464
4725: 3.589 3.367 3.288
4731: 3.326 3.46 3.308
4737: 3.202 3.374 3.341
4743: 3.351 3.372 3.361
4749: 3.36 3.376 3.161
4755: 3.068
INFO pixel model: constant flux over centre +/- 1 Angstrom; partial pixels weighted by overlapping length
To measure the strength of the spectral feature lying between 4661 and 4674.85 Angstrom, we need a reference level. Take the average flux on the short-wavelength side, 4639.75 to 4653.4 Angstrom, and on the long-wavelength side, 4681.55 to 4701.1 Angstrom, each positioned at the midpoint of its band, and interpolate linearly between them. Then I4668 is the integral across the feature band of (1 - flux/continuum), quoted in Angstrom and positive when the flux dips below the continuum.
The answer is -0.17 Angstrom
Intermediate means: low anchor 3.28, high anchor 3.33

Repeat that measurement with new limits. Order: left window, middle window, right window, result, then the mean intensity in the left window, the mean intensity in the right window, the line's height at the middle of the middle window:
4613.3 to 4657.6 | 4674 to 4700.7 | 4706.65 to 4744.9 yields 0.05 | 3.33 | 3.35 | 3.34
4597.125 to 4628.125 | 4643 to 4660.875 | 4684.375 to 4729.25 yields 0.16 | 3.33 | 3.32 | 3.32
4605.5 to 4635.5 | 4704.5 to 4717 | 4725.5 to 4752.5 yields 0.39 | 3.36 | 3.35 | 3.35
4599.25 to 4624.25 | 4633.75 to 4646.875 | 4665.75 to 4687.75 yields -0.24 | 3.33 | 3.34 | 3.34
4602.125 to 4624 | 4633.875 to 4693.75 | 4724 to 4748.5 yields 0.40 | 3.35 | 3.36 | 3.36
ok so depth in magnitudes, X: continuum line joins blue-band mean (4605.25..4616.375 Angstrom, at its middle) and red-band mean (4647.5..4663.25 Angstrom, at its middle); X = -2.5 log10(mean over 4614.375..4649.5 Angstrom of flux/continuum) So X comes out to 0.00 mag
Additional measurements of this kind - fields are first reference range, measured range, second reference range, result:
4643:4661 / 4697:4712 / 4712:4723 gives 0.04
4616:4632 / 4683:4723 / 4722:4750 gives 0.02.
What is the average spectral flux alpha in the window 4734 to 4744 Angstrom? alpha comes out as 3.32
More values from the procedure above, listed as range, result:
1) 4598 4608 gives 3.32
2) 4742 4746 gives 3.36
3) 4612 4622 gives 3.27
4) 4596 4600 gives 3.29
